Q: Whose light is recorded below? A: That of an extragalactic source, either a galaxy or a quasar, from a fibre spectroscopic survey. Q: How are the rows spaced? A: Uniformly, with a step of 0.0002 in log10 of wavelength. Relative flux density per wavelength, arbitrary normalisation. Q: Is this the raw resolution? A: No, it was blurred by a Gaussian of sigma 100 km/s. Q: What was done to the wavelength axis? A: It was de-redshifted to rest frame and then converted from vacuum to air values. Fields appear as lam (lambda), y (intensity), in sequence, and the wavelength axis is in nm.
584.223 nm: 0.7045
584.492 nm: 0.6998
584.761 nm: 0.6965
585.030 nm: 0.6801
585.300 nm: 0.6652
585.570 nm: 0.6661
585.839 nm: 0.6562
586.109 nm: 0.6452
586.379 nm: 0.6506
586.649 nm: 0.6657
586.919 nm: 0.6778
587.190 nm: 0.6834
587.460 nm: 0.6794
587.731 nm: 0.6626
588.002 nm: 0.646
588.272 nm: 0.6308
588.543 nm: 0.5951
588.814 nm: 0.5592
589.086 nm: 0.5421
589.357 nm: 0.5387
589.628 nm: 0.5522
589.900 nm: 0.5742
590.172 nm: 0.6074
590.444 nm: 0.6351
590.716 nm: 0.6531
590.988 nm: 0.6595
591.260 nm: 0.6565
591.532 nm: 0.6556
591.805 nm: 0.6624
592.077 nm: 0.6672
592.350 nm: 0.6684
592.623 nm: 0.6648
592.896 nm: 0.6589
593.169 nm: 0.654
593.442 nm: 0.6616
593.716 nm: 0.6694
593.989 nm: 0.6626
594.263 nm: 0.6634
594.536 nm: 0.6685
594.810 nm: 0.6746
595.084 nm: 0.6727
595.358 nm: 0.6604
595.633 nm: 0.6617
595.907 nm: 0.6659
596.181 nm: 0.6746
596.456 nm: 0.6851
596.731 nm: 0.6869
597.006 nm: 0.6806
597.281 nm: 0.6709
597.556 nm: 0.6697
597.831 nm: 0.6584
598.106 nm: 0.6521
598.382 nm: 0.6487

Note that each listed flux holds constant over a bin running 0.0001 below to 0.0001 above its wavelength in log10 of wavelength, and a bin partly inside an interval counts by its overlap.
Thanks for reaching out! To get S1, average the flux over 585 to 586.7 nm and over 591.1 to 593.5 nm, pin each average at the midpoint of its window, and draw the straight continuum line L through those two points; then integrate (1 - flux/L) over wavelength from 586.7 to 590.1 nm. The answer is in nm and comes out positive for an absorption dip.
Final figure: 0.24 nm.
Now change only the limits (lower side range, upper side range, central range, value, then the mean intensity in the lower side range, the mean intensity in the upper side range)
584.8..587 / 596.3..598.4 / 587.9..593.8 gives 0.350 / 0.665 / 0.67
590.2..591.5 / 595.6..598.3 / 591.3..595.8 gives -0.041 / 0.648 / 0.671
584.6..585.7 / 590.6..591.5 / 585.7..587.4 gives 0.022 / 0.677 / 0.657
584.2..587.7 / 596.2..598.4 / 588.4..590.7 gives 0.317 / 0.673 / 0.67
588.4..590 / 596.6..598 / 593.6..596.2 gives -0.112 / 0.56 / 0.673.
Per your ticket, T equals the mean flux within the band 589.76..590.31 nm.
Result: 0.59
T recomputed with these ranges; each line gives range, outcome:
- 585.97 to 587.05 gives 0.66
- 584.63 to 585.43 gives 0.68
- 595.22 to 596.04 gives 0.662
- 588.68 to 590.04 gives 0.553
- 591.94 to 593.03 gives 0.665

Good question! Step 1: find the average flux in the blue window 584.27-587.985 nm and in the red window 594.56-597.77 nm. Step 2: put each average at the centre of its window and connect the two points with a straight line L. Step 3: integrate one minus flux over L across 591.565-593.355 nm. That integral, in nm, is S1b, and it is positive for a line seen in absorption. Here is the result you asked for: 0.03 nm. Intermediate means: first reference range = 0.671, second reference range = 0.672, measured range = 0.662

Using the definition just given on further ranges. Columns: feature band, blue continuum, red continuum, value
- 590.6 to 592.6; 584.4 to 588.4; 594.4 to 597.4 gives 0.03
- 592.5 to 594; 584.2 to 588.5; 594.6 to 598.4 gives 0.02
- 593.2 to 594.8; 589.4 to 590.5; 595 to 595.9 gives -0.05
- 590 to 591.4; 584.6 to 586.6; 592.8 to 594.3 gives 0.05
